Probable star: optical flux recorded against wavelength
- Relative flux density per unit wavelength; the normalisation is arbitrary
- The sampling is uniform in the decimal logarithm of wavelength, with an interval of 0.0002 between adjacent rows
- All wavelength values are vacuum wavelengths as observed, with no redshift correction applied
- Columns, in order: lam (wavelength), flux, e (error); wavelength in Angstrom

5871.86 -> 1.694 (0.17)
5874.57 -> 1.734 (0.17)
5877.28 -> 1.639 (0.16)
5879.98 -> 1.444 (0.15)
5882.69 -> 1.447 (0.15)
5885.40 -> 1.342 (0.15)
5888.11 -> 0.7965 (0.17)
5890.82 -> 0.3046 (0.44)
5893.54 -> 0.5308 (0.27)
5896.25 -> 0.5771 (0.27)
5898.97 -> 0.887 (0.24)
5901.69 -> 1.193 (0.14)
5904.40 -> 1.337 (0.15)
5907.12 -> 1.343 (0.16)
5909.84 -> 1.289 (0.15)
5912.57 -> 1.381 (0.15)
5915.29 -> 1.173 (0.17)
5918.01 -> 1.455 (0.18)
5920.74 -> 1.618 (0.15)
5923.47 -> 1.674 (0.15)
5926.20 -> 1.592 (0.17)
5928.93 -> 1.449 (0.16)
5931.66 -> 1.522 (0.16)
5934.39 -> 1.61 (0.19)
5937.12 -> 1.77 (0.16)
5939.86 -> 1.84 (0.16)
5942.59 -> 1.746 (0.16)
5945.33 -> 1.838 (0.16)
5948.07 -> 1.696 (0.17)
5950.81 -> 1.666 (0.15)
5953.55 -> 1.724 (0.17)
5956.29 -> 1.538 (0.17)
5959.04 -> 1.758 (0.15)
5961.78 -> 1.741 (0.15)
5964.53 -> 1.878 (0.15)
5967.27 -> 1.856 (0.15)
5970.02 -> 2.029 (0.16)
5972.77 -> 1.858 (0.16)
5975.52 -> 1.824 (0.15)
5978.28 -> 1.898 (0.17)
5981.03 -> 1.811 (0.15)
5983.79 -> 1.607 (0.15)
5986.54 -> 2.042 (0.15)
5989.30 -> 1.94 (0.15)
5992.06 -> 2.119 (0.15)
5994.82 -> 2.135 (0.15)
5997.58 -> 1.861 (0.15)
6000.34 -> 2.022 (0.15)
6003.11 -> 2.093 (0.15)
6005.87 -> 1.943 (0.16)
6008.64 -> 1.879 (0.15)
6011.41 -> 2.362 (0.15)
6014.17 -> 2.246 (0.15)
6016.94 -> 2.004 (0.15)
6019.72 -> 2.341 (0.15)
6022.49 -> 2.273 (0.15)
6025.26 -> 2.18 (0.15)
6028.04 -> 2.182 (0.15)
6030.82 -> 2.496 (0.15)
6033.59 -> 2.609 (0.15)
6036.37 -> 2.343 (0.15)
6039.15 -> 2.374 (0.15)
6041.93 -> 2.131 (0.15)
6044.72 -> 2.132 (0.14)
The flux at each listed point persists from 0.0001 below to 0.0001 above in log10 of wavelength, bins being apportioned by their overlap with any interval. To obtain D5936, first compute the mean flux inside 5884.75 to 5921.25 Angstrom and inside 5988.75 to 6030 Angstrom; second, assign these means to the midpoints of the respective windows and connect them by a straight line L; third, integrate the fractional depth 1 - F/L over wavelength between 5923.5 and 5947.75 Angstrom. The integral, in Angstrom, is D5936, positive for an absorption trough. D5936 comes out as -4.9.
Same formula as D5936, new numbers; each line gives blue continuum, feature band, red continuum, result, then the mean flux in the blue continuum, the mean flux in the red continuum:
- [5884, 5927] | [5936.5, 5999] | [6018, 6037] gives -3.1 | 1.15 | 2.34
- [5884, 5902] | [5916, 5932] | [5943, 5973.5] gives -3.6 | 0.783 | 1.78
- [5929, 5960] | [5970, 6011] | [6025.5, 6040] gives 2.1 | 1.69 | 2.38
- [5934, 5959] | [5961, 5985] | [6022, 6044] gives 0.8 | 1.72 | 2.32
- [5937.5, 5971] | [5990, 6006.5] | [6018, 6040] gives 0.6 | 1.77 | 2.34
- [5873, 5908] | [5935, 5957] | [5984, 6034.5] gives -1.9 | 1.12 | 2.14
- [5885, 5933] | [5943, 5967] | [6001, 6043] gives -1.9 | 1.19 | 2.23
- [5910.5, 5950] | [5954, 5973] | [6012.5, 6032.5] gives 0.3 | 1.59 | 2.25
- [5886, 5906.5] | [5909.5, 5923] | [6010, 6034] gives -4.2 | 0.843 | 2.29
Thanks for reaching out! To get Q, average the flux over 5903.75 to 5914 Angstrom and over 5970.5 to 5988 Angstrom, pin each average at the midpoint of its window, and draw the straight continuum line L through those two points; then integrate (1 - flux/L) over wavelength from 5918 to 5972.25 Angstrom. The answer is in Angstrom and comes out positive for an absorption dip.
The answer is -3.73 Angstrom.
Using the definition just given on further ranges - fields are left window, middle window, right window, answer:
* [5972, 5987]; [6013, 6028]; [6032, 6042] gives 0.20 Angstrom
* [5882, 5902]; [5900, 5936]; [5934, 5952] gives -3.71 Angstrom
